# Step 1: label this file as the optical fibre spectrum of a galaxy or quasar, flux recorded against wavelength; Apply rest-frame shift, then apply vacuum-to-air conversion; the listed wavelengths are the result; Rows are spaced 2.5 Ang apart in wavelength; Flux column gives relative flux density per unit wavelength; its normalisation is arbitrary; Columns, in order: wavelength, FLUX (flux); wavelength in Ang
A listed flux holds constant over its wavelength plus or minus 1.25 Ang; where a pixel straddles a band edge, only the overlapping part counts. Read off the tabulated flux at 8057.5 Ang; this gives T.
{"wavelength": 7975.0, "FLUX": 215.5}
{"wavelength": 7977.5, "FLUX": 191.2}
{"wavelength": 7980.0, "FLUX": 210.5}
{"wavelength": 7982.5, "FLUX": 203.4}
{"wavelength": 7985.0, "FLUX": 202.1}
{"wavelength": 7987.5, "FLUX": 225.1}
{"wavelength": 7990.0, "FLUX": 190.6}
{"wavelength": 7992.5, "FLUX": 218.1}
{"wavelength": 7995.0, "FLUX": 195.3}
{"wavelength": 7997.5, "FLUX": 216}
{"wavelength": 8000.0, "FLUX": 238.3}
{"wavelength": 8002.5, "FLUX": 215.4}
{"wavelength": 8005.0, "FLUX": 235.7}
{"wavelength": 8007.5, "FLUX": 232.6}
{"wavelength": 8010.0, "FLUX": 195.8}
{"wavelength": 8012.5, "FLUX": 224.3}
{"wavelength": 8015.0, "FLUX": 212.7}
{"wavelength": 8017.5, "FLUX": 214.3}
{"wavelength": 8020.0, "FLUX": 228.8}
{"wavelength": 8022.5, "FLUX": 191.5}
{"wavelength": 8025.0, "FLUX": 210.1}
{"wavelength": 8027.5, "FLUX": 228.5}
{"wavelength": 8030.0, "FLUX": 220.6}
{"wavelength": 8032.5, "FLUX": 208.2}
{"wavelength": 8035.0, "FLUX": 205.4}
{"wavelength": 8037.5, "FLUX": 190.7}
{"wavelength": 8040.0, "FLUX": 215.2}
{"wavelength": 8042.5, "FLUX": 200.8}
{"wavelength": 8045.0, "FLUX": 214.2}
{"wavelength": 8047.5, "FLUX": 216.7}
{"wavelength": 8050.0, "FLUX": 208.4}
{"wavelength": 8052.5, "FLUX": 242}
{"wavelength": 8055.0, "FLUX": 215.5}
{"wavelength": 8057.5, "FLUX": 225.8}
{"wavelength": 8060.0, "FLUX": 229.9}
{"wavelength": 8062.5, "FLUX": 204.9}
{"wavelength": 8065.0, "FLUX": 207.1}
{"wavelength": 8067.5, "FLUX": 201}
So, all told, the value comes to 225.8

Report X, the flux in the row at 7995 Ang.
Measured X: 195.3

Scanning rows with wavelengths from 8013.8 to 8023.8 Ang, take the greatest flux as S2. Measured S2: 228.8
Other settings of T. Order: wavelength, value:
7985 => 202.1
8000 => 238.3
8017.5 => 214.3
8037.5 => 190.7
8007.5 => 232.6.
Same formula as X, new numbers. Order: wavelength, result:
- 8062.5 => 204.9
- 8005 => 235.7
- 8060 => 229.9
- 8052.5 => 242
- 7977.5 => 191.2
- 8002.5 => 215.4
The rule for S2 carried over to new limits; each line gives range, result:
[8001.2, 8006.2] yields 235.7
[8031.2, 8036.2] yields 208.2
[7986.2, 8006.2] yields 238.3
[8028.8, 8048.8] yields 220.6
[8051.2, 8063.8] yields 242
